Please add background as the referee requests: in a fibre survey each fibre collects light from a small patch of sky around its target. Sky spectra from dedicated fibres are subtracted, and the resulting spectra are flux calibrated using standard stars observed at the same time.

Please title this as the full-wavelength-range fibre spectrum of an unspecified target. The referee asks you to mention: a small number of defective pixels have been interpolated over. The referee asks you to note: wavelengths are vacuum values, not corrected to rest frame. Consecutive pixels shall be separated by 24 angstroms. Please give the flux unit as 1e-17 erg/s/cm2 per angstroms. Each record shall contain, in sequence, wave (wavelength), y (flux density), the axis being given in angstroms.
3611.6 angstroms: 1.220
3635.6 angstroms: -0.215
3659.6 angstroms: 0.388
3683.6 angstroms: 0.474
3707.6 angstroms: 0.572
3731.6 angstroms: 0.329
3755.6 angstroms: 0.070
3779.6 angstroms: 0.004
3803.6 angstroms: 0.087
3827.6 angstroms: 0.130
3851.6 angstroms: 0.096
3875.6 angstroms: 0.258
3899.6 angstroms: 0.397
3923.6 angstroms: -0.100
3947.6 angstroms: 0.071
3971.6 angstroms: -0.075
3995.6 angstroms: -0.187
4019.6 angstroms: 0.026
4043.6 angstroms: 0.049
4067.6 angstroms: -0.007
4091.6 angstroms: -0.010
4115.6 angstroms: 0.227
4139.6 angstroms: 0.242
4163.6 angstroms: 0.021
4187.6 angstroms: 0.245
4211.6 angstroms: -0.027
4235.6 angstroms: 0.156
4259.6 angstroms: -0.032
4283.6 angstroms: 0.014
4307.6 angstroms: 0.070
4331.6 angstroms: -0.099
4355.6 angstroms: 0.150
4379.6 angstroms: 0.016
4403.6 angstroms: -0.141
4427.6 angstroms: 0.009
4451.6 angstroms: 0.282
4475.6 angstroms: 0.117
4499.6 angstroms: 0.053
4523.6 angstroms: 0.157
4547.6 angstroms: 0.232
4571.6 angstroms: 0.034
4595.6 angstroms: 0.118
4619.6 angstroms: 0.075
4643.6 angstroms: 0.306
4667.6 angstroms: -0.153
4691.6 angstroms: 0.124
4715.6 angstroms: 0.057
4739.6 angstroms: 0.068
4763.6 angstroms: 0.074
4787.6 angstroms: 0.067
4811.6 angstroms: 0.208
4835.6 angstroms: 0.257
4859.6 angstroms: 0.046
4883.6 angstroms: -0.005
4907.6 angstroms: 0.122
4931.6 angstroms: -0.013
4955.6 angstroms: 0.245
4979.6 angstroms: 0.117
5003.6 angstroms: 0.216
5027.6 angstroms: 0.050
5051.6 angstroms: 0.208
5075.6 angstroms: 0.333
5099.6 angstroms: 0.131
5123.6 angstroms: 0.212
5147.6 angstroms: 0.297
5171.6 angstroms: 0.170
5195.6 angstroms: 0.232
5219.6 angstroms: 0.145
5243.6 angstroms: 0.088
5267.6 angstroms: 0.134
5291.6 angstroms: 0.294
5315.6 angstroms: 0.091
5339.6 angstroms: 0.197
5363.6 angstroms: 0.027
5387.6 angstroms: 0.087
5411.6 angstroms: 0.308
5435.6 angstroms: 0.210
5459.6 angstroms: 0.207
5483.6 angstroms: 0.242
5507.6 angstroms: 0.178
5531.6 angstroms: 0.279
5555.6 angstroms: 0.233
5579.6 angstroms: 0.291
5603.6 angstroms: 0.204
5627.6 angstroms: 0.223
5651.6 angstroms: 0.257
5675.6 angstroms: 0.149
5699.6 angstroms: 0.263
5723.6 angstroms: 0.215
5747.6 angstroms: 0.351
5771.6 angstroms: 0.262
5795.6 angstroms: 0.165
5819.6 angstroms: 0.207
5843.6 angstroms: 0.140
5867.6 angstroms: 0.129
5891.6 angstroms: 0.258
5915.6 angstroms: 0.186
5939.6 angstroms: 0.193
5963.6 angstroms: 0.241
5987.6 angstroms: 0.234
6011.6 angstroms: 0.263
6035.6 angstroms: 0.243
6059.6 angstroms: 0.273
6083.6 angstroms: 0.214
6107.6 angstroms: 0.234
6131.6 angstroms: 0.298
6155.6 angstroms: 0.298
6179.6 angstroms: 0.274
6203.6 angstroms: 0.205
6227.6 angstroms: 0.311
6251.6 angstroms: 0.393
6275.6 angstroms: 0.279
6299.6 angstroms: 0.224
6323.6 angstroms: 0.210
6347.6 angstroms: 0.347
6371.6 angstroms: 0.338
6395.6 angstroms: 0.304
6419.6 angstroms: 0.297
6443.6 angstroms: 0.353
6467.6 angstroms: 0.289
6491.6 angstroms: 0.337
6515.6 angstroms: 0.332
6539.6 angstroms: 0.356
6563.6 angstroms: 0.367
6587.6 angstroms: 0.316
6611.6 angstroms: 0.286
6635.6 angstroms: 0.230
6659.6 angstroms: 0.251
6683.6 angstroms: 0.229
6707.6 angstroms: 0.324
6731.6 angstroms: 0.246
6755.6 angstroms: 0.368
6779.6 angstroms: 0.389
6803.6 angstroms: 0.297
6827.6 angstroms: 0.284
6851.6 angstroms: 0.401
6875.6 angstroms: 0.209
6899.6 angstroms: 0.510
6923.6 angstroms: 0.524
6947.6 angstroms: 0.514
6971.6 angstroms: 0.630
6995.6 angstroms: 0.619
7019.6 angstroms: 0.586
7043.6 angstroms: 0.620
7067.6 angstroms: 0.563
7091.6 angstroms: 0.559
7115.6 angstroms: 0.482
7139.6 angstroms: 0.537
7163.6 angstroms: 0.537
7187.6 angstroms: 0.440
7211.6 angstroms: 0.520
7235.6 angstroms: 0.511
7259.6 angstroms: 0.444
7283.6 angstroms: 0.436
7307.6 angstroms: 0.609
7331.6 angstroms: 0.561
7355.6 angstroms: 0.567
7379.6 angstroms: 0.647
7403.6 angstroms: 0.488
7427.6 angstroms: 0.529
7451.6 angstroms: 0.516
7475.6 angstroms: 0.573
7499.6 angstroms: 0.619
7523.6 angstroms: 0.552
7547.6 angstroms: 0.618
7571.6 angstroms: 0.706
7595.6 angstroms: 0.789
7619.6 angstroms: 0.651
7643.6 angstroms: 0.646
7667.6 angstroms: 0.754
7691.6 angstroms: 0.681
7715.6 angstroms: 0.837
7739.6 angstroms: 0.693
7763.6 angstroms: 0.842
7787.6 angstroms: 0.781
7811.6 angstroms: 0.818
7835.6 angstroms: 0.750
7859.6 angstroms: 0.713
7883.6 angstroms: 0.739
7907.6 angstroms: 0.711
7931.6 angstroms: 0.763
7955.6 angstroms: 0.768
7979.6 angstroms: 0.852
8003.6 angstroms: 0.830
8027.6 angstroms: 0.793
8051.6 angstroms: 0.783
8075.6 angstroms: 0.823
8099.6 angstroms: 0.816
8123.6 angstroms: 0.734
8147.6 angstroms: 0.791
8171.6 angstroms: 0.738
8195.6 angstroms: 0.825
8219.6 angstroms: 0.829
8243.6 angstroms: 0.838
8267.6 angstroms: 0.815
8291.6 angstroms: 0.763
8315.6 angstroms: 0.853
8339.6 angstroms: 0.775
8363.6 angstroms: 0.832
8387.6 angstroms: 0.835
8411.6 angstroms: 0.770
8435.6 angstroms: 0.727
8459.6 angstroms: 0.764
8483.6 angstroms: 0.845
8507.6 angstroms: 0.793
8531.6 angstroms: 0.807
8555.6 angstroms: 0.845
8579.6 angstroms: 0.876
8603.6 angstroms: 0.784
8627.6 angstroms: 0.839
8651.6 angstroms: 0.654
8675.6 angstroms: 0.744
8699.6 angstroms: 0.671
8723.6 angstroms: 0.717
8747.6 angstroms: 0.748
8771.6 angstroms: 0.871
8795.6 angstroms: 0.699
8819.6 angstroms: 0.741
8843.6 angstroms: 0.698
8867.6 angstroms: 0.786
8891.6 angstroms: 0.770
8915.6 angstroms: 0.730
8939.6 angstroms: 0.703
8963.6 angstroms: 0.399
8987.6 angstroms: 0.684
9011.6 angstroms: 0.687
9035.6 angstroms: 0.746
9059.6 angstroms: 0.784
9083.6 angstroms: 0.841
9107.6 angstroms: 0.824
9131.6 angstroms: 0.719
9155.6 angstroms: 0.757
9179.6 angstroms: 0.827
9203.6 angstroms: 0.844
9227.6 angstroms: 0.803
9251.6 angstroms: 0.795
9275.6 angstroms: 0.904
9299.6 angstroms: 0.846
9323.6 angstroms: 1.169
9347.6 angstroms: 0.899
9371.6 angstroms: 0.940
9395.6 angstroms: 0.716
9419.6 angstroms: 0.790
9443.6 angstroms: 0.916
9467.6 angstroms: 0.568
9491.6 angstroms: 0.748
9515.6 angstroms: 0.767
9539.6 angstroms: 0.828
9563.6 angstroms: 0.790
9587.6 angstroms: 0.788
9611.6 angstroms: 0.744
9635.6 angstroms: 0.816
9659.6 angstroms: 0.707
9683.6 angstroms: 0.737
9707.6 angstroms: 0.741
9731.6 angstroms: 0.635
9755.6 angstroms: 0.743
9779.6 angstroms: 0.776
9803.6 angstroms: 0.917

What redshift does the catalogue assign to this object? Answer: 0.73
